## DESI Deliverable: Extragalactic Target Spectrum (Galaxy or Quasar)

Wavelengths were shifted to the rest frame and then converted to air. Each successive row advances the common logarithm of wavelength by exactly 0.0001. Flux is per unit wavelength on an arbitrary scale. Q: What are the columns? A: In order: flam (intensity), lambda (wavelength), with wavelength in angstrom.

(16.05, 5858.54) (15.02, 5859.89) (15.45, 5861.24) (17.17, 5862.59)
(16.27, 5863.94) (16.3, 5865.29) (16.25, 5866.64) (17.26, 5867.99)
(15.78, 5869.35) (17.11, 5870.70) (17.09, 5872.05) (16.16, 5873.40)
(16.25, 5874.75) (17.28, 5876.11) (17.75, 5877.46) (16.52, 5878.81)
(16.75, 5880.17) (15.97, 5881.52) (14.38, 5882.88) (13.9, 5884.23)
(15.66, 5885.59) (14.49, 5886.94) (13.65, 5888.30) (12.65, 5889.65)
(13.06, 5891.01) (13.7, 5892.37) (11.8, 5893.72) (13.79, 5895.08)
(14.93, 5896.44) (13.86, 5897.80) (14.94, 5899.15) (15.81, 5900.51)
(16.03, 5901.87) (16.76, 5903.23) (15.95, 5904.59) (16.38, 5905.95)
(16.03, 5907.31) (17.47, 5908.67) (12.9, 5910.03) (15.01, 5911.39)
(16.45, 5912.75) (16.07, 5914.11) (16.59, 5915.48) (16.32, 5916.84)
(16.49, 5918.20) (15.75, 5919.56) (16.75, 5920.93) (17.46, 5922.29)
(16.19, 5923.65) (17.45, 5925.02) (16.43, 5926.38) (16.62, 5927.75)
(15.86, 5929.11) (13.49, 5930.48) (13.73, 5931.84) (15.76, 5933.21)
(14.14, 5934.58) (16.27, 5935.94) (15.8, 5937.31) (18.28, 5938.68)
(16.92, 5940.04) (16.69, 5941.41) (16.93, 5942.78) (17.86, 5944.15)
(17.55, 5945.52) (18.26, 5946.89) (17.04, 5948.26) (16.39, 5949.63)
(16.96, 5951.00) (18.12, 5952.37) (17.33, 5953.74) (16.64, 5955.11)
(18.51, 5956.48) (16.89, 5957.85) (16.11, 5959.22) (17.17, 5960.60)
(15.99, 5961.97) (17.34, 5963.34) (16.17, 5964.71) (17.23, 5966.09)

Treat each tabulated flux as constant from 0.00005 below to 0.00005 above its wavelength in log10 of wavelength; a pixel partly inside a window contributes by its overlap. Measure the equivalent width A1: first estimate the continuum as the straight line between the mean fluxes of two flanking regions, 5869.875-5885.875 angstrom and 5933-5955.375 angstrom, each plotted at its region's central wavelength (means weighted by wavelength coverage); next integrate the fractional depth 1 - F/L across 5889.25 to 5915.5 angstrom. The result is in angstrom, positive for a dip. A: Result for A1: 2.38 angstrom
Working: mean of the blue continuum 16.2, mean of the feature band 15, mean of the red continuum 16.9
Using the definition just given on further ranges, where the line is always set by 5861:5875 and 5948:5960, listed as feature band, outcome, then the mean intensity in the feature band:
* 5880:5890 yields 1.19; 14.7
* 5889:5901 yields 2.07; 13.8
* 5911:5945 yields 1.40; 16.2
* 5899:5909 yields 0.34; 16.2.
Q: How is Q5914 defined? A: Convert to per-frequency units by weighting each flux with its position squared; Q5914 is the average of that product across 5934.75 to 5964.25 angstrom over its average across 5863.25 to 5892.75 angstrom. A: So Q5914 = 1.1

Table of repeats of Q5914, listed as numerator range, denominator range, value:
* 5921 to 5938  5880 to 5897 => 1.13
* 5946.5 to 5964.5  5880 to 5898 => 1.24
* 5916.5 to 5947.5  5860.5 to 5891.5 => 1.06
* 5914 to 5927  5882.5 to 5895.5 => 1.22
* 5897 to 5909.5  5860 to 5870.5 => 0.99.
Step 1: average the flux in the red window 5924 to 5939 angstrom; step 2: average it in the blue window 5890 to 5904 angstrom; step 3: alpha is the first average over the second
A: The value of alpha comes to 1.09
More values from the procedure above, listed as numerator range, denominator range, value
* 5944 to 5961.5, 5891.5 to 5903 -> 1.20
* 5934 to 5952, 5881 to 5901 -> 1.19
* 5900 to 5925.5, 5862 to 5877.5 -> 0.97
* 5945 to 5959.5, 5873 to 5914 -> 1.14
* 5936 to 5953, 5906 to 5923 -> 1.07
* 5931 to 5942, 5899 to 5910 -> 0.99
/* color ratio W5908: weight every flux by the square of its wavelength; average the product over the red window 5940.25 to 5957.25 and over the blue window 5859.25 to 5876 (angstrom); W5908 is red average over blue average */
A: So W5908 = 1.1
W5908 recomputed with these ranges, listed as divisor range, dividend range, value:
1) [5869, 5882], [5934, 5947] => 1.03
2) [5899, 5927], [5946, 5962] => 1.08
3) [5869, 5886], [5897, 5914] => 0.97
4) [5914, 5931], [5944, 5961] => 1.07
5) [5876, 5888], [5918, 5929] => 1.07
